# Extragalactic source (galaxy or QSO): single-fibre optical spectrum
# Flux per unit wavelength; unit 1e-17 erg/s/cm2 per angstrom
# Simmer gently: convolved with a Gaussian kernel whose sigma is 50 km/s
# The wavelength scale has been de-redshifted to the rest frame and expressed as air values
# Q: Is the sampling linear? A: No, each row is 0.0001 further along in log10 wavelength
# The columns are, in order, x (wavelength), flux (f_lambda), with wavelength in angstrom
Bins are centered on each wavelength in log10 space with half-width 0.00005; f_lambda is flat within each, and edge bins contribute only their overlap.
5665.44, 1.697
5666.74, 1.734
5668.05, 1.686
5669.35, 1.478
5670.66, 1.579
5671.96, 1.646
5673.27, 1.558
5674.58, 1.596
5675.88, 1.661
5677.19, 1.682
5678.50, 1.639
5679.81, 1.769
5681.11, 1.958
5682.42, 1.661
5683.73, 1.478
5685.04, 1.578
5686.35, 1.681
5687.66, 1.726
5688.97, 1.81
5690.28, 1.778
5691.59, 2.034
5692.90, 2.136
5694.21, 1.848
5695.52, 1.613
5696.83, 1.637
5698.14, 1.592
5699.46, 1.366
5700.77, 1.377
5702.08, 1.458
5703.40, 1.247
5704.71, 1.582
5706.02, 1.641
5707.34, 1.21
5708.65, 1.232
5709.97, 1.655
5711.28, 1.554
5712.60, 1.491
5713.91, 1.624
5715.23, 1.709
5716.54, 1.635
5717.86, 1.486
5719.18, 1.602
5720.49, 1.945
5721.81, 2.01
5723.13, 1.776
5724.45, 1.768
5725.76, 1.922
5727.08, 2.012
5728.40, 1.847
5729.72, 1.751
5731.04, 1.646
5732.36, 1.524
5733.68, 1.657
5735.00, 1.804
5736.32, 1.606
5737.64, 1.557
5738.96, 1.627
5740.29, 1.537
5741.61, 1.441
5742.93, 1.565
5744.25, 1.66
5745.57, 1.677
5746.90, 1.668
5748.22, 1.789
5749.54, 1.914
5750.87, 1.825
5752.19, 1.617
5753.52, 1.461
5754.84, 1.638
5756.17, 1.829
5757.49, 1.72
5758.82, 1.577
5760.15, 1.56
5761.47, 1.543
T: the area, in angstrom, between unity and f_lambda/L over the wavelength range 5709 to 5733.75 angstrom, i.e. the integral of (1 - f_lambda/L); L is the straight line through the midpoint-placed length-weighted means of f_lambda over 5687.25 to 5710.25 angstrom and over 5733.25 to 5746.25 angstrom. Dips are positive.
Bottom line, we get -1.58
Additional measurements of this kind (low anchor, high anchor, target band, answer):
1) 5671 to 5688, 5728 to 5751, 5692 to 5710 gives 1.3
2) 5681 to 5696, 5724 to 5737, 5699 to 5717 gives 2.8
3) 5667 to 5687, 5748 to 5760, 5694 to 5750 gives 1.5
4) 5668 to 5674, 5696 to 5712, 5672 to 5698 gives -3.3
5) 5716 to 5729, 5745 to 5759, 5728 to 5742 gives 1.0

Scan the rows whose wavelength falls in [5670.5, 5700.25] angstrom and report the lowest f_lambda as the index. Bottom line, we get 1.366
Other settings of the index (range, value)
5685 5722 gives 1.21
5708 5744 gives 1.232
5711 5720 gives 1.486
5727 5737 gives 1.524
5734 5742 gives 1.441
